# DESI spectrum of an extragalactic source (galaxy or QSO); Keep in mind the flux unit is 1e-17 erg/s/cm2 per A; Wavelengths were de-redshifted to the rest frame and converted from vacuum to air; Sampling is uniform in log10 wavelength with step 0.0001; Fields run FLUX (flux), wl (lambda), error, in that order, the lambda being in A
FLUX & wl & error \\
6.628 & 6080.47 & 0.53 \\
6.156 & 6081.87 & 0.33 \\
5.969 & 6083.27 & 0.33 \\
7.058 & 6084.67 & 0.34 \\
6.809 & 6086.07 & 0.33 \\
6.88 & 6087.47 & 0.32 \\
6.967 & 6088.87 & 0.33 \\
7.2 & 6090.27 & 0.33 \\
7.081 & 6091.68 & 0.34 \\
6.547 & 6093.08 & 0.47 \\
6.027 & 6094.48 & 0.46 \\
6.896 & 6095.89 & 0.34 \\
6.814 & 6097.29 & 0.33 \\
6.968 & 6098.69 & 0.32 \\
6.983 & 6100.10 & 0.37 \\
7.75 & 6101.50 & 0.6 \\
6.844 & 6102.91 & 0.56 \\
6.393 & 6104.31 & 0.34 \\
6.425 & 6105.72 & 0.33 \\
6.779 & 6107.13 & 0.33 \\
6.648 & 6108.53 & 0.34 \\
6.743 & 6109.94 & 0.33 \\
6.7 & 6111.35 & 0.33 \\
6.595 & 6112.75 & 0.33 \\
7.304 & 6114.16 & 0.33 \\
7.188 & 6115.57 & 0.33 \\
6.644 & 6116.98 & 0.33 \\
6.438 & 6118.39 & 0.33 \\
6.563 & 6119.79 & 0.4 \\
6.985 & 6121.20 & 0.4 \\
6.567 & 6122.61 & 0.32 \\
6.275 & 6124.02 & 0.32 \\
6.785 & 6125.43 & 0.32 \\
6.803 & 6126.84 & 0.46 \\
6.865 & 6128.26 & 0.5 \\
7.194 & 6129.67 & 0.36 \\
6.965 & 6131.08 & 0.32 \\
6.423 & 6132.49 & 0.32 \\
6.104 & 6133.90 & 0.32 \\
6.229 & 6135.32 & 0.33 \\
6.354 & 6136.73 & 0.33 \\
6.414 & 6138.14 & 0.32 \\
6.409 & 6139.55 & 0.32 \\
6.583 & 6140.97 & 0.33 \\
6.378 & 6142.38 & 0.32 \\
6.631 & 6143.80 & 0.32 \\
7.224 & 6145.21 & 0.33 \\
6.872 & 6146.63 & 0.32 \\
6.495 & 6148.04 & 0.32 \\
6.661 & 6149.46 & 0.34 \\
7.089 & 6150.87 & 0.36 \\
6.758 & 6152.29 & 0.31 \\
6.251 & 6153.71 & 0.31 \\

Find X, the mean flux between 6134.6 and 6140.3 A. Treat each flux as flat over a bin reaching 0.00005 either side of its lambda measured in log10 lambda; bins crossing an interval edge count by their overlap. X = 6.35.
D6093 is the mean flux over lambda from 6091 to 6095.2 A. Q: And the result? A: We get 6.55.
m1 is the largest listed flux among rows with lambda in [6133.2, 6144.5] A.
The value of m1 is 6.631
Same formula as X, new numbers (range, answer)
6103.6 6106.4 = 6.41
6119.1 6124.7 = 6.6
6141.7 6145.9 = 6.74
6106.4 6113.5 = 6.7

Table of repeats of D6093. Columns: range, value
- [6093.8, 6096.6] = 6.46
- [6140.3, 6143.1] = 6.48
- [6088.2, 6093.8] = 6.95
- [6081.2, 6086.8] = 6.51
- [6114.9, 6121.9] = 6.77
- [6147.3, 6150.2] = 6.61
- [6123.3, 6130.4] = 6.78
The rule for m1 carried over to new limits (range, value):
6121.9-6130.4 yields 7.194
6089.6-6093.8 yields 7.2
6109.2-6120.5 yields 7.304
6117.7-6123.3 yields 6.985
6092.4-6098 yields 6.896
